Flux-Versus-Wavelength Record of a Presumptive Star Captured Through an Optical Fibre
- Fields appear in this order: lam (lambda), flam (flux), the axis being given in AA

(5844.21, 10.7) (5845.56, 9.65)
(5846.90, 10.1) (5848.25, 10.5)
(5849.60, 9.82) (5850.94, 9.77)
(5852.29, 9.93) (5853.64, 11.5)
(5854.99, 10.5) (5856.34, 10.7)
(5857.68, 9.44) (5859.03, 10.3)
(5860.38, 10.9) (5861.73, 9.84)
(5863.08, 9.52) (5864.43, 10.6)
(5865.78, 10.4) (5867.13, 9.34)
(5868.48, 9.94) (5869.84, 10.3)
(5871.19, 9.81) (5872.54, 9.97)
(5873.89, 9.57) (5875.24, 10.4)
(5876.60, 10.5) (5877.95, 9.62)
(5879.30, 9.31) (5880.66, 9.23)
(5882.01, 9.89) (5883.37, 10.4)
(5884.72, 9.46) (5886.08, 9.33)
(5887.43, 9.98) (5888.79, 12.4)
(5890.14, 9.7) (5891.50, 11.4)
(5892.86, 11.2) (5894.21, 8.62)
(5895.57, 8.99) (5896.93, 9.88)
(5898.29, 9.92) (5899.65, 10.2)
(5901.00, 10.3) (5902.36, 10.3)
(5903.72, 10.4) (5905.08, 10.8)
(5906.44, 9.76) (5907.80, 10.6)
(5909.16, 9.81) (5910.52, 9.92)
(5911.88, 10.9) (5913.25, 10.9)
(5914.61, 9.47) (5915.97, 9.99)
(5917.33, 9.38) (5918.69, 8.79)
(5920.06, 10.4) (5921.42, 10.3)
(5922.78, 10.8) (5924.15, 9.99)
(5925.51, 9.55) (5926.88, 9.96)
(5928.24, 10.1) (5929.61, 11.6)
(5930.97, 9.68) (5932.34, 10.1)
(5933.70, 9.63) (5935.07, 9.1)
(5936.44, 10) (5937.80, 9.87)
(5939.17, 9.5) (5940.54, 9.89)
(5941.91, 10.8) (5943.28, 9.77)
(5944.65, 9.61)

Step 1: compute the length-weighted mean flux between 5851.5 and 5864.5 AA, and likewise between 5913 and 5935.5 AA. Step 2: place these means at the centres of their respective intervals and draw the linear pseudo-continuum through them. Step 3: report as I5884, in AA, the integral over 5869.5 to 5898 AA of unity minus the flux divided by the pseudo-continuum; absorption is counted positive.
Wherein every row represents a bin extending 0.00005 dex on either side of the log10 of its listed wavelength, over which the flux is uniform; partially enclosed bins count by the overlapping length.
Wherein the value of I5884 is 0.5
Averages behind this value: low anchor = 10.3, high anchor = 9.98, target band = 9.99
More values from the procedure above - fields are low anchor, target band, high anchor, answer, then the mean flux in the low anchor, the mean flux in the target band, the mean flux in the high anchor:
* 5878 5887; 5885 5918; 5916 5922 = -1.65 AA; 9.62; 10.2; 9.74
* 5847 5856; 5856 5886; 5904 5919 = 0.85 AA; 10.3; 9.95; 10.1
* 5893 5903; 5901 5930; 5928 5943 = -0.74 AA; 9.83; 10.2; 10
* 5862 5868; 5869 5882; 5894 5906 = 0.14 AA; 9.96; 9.86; 9.98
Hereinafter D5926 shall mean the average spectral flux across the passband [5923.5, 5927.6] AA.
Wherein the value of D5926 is 9.84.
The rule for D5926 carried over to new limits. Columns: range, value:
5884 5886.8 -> 9.44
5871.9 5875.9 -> 9.99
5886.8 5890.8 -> 10.7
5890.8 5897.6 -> 10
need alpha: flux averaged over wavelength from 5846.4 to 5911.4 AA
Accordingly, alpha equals 10.1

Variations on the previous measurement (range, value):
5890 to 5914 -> 10.2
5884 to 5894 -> 10.4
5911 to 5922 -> 10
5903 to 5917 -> 10.2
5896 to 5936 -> 10.1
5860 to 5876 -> 10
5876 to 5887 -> 9.72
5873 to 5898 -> 9.99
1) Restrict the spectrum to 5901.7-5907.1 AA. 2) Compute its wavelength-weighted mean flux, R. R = 10.3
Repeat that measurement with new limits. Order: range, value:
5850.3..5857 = 10.5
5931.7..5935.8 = 9.61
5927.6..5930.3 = 10.9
